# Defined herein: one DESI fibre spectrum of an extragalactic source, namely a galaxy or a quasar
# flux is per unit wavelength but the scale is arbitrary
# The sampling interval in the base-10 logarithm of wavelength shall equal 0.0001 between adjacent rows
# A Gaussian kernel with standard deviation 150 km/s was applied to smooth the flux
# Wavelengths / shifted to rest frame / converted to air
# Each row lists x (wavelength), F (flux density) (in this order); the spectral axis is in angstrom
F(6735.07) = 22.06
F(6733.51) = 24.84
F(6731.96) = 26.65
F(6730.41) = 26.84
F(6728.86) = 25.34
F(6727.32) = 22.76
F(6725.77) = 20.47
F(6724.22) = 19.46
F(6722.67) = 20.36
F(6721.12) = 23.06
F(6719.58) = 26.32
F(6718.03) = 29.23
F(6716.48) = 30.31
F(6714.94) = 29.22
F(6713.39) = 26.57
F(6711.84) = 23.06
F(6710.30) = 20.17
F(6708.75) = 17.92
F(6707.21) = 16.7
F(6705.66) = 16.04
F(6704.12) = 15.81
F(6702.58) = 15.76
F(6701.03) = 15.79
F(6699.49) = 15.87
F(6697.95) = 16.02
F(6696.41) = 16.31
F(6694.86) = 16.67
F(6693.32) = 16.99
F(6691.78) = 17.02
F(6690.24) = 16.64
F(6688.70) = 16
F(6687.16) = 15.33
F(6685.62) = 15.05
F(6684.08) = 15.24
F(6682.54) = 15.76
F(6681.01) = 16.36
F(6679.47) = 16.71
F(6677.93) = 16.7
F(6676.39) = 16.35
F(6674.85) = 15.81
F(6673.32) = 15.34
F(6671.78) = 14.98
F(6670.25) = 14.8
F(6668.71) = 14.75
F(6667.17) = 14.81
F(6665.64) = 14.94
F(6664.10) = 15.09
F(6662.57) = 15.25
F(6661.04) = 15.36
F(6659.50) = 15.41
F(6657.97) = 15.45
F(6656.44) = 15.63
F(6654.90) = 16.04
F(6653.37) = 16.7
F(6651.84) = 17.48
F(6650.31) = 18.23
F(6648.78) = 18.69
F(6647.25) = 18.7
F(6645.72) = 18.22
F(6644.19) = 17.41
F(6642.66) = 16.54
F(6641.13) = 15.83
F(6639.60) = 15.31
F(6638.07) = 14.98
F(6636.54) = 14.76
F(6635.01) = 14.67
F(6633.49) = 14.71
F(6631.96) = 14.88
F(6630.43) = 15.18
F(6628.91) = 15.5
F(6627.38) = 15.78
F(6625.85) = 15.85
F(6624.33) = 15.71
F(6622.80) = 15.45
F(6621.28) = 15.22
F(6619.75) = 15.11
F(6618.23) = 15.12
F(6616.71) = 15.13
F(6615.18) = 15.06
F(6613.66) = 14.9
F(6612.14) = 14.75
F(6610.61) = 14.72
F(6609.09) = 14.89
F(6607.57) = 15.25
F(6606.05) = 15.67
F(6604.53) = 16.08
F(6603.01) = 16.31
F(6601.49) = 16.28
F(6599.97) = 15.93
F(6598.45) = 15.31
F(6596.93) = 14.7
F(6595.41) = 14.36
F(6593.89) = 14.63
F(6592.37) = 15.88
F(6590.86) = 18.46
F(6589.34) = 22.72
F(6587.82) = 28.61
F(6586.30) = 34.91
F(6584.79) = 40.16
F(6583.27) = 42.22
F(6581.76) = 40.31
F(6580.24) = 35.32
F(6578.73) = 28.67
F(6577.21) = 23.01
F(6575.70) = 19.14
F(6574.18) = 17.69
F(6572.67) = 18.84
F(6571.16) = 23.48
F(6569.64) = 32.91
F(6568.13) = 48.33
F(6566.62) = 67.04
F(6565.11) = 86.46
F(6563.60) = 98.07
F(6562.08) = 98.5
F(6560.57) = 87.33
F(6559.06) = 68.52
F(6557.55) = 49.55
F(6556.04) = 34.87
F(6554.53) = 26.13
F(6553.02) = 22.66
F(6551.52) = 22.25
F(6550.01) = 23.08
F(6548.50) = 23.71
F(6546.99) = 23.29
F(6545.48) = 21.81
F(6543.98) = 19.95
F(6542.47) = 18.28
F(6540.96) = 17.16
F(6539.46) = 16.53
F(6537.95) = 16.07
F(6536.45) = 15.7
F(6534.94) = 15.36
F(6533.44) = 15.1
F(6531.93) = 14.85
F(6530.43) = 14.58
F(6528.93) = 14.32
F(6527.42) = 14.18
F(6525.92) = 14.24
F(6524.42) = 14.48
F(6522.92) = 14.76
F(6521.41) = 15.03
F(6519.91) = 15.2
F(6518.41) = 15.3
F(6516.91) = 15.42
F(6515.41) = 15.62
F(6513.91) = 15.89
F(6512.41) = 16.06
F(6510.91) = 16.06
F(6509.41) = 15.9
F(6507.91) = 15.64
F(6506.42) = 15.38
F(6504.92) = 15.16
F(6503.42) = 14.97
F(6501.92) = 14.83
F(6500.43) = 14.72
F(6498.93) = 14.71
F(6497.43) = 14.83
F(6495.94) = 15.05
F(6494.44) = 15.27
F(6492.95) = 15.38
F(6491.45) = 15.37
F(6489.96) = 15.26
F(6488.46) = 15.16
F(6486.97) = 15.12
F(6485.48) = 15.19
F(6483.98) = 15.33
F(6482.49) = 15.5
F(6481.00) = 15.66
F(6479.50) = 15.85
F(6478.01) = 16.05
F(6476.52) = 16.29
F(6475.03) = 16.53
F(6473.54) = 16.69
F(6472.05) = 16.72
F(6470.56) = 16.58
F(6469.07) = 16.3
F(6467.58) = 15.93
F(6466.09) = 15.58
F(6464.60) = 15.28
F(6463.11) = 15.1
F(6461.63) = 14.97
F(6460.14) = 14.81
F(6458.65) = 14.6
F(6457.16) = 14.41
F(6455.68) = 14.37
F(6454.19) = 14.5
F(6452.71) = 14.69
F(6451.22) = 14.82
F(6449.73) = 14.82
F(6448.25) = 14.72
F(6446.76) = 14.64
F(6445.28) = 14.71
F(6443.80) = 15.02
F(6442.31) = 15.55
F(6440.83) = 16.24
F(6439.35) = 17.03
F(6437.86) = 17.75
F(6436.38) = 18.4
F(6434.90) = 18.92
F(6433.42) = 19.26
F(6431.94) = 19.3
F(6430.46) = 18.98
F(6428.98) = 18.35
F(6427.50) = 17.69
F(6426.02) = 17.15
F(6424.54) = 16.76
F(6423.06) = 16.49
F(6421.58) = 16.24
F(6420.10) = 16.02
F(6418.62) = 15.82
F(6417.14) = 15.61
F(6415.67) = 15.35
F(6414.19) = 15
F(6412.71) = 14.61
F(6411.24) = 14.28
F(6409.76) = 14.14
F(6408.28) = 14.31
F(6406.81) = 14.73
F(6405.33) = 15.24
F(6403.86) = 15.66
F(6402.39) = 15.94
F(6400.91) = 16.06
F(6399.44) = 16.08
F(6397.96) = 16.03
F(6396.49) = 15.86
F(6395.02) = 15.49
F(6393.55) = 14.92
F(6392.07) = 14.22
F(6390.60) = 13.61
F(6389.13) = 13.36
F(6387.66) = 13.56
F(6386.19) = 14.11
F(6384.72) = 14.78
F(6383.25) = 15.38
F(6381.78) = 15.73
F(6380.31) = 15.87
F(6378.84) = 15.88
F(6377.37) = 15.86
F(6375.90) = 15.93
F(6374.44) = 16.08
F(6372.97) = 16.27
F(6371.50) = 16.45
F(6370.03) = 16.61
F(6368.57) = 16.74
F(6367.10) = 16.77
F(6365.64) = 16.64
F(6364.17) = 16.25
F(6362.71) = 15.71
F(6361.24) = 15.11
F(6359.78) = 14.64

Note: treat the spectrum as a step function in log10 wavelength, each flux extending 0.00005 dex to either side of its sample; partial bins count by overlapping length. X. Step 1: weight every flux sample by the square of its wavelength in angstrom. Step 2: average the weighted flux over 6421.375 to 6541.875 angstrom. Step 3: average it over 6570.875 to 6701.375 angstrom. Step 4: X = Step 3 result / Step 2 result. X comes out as 1.2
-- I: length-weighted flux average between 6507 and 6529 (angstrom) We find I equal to 15.2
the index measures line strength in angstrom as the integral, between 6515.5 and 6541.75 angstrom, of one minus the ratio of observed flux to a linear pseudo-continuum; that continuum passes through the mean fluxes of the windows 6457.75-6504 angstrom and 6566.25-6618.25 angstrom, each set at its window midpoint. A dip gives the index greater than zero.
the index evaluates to 5.0 angstrom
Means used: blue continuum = 15.5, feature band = 15.2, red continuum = 23.1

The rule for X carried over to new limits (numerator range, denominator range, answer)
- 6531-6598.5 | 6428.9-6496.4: 2.10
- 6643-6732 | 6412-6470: 1.23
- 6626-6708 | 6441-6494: 1.10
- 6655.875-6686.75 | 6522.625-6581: 0.50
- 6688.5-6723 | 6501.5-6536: 1.40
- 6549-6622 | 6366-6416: 2.10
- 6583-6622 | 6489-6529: 1.26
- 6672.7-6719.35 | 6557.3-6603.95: 0.52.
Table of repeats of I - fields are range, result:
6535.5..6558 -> 23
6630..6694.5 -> 16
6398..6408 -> 15.6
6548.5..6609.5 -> 33.6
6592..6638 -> 15.2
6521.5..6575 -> 32.1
